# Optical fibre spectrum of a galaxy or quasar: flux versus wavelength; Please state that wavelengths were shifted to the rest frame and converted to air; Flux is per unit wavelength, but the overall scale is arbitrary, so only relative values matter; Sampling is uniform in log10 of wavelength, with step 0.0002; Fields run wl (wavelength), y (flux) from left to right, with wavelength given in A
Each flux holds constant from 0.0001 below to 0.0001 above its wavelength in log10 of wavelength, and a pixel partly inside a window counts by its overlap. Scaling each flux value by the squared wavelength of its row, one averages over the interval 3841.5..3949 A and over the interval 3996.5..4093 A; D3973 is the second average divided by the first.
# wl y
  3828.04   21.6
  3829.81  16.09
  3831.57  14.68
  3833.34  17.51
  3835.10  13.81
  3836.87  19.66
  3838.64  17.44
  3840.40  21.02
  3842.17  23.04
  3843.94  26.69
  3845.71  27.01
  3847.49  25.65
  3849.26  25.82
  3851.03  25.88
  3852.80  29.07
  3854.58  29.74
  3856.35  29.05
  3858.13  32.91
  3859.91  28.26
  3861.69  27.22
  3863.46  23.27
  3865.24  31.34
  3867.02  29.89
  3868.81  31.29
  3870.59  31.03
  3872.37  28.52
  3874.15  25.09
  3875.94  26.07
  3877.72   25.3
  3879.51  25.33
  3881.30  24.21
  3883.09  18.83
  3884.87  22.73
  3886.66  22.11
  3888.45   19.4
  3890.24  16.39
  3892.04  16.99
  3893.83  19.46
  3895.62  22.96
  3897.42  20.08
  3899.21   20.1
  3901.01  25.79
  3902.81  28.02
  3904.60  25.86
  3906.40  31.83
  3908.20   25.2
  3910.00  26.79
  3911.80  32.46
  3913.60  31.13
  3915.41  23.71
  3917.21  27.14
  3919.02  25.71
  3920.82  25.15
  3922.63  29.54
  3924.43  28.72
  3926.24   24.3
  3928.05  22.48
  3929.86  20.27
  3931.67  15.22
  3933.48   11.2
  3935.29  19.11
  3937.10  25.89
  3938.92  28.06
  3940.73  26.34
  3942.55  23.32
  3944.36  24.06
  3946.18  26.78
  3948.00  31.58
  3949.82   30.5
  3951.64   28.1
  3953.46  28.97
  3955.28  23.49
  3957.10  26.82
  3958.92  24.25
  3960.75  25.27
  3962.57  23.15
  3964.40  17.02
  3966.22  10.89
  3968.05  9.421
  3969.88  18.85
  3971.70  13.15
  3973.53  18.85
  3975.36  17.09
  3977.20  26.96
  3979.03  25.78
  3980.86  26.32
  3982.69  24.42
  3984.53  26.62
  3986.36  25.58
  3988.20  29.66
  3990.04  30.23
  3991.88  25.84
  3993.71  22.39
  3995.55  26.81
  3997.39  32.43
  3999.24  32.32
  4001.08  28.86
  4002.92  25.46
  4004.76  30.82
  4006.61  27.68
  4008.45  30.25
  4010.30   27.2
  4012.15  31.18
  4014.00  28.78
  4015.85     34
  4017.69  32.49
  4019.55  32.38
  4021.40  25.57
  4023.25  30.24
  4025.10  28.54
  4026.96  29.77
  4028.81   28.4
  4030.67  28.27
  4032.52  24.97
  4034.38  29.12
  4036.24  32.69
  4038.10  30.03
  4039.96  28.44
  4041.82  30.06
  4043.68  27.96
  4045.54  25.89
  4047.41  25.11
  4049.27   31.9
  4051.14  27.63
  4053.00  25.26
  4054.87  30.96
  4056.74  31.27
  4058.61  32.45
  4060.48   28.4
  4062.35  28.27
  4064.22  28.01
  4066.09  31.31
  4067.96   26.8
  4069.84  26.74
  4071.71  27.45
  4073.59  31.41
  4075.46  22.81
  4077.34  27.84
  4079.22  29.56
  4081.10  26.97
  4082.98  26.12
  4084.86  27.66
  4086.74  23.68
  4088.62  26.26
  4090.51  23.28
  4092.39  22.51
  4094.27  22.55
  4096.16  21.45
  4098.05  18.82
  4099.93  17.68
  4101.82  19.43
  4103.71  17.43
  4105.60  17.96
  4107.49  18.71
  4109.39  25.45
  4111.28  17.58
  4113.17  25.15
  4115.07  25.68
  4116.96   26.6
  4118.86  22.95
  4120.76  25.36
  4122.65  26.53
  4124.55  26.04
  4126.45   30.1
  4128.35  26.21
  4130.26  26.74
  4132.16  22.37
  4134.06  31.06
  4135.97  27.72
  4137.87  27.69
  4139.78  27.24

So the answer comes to 1.22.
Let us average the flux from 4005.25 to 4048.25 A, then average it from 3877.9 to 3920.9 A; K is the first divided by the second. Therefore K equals 1.21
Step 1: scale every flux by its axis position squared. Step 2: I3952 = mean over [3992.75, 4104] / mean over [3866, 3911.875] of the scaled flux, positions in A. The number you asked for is 1.21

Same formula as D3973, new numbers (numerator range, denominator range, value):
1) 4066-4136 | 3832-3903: 1.14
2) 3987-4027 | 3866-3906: 1.29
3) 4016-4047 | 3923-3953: 1.26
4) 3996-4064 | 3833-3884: 1.25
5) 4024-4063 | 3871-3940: 1.29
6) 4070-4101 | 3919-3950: 1.10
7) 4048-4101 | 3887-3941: 1.21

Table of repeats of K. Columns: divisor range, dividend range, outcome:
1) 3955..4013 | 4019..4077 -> 1.17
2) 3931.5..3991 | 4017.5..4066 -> 1.25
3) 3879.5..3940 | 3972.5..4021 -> 1.17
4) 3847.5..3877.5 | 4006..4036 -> 1.04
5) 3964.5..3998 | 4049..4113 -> 1.12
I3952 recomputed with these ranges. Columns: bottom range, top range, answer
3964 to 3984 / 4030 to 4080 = 1.55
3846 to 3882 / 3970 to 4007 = 0.99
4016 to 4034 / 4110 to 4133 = 0.90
